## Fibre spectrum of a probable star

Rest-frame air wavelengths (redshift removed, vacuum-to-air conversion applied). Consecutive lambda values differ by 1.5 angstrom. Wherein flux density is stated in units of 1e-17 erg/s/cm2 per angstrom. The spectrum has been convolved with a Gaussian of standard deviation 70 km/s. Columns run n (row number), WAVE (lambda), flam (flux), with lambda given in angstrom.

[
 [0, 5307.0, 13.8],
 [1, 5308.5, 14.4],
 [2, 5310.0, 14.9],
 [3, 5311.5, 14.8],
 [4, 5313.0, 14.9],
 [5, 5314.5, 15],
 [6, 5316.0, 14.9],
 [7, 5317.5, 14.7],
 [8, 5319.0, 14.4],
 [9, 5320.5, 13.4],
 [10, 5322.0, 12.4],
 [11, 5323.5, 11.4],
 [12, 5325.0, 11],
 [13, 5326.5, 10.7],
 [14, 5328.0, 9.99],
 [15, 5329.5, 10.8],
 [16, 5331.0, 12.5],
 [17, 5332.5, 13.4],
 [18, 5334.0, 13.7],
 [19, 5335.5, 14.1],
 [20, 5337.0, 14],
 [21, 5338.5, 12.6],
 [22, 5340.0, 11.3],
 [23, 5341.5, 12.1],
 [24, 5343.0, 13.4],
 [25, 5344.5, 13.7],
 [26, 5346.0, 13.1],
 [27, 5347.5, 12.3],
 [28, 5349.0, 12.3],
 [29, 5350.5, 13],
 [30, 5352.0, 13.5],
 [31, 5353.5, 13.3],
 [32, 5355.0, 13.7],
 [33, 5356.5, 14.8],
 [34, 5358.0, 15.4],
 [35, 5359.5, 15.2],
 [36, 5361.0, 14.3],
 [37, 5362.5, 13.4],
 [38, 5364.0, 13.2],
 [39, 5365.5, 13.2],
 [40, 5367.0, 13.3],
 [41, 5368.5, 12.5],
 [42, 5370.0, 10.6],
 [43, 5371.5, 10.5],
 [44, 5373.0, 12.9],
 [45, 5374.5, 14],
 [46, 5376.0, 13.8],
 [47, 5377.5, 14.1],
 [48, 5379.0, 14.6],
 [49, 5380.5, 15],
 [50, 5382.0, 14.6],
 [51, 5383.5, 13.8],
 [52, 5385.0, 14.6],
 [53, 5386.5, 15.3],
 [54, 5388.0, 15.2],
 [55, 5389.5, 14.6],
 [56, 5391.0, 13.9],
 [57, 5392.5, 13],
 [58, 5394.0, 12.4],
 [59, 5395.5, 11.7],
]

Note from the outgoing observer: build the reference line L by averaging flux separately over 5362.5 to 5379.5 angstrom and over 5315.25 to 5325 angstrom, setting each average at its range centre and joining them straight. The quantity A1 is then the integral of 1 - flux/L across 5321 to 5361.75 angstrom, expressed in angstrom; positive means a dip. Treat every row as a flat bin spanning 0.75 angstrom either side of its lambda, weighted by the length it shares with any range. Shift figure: 0.9 angstrom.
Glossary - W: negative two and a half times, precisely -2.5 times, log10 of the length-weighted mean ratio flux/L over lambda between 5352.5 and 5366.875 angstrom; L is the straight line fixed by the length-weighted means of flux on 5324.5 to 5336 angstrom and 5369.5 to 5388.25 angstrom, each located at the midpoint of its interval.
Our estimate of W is -0.08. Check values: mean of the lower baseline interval 12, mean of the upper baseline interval 13.8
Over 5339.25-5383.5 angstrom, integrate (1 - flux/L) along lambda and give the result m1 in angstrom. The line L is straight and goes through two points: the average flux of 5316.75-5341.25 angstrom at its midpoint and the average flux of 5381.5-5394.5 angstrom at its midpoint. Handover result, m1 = 0.2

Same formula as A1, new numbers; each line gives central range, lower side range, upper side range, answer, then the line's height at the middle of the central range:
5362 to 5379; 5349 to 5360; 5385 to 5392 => 1.63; 14.3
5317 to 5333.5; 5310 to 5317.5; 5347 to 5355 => 2.39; 14.3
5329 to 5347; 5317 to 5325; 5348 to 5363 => 0.70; 13.4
